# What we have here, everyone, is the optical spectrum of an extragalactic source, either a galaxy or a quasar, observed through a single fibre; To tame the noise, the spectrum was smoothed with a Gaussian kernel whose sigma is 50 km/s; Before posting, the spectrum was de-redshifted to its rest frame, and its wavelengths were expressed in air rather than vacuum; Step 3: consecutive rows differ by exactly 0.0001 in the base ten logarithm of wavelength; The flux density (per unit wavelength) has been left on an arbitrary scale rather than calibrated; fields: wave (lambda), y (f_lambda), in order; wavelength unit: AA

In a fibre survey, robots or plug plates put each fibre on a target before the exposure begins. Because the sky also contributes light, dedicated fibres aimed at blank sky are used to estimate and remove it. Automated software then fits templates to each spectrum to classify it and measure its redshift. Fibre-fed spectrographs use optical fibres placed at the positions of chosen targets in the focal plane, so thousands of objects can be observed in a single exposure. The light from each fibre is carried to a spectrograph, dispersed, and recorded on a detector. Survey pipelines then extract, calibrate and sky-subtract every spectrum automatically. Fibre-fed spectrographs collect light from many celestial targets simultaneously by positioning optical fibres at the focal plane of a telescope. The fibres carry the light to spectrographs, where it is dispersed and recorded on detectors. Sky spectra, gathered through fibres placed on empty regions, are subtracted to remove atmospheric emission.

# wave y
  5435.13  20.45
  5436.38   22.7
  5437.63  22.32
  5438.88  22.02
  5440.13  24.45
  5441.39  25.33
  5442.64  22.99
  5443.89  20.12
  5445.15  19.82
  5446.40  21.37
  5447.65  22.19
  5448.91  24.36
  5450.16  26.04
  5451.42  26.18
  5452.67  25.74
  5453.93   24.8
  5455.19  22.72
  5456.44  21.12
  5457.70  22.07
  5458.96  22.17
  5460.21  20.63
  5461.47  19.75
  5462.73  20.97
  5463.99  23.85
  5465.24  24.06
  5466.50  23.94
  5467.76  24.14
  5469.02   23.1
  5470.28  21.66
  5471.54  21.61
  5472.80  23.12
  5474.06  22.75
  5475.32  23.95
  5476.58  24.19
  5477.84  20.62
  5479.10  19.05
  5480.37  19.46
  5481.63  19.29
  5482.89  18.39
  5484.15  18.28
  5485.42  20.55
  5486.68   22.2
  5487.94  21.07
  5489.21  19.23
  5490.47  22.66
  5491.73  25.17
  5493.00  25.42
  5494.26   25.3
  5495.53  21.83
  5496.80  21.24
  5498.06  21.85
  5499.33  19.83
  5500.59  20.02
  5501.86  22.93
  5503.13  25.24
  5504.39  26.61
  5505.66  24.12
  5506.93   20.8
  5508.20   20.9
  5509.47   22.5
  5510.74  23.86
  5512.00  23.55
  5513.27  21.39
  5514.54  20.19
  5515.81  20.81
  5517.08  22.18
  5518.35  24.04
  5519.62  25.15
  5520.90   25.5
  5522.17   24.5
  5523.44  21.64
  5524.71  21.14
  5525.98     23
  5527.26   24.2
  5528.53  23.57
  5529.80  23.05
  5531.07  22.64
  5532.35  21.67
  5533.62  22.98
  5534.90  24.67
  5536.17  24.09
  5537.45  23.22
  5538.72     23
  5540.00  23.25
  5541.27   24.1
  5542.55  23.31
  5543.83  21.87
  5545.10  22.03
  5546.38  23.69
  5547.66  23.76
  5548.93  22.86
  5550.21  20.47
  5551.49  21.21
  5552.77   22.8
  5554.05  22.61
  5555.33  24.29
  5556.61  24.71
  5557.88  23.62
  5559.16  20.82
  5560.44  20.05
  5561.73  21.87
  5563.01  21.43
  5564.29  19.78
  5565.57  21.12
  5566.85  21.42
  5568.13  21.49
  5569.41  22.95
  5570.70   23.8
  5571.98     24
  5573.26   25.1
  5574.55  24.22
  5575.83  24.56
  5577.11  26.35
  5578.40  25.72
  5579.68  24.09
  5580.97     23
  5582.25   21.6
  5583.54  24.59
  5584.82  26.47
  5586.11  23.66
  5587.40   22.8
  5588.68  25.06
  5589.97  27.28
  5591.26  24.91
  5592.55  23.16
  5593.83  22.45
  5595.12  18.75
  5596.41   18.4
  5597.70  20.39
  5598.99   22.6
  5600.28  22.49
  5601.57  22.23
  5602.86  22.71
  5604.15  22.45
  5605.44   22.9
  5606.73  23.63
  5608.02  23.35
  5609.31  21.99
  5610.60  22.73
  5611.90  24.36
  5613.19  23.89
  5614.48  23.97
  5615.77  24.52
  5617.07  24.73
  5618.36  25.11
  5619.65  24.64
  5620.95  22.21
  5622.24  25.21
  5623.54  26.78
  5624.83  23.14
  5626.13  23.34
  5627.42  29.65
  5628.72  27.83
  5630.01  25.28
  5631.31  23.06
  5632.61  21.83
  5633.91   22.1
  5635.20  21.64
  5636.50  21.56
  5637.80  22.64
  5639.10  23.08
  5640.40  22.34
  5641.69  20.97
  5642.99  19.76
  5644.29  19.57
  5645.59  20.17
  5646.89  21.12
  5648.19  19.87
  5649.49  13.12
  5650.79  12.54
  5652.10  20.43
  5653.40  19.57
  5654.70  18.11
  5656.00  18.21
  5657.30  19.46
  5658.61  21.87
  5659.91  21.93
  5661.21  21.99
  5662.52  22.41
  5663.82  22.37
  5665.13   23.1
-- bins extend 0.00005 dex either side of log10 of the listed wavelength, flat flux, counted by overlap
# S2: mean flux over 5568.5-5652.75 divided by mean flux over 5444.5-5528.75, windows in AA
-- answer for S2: 1.0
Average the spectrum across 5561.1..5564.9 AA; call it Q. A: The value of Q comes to 21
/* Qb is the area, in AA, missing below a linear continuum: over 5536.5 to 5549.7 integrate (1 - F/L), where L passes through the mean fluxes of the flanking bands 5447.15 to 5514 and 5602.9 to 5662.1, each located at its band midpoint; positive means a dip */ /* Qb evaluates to -0.5 AA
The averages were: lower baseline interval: 22.4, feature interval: 23.1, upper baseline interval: 22.2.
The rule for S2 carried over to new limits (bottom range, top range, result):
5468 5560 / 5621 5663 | 0.96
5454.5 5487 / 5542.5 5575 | 1.04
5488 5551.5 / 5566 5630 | 1.04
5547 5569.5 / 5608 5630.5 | 1.12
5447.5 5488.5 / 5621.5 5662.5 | 0.97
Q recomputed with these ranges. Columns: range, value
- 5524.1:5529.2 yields 23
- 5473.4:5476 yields 23.4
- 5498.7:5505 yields 22.9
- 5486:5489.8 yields 20.8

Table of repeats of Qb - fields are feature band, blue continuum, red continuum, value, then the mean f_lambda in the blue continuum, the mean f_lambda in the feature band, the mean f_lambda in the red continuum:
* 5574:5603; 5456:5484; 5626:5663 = -2.72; 21.8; 23.4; 21.2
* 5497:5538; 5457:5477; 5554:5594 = 0.25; 22.6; 22.9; 23.4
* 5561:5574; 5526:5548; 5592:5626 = 0.47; 23.2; 22.3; 23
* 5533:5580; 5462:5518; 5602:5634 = 0.30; 22.1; 23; 24.1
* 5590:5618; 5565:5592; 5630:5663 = -0.20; 24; 22.8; 20.5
